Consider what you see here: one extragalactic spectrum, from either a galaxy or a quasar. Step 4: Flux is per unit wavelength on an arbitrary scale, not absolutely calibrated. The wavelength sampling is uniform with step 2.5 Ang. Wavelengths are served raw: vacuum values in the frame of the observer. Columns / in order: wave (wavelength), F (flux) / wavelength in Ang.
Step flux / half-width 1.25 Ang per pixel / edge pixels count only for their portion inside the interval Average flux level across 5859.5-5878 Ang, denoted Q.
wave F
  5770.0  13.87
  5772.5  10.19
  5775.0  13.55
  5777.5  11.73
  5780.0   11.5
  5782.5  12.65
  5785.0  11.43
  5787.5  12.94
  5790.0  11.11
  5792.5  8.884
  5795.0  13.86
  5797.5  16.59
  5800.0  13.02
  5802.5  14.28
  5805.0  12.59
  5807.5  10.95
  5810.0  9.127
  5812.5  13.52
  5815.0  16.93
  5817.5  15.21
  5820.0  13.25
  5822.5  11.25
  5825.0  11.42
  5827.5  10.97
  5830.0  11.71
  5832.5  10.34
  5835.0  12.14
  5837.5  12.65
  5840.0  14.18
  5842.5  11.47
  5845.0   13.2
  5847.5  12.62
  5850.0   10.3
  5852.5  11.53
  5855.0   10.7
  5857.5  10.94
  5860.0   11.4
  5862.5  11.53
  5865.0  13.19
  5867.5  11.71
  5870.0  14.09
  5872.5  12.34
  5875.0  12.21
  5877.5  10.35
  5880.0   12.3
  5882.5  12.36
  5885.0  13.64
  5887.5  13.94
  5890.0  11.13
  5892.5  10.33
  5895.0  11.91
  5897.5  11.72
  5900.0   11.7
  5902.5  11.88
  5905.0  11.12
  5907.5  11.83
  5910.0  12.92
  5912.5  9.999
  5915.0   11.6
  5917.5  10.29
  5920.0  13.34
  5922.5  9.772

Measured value 12.2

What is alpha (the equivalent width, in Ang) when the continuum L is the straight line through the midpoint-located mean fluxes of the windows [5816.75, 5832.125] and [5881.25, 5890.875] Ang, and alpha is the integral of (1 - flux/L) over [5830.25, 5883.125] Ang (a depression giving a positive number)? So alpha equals 2.2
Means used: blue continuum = 12.1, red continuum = 12.8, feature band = 12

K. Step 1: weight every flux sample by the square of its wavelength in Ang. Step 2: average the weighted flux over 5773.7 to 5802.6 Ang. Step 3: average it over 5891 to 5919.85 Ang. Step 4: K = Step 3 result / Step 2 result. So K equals 0.95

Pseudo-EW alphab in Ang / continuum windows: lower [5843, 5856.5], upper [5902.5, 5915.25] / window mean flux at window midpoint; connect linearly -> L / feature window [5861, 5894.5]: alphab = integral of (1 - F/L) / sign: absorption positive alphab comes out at -1.85 Ang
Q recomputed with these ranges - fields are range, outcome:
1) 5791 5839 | 12.6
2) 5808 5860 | 12.1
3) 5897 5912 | 11.8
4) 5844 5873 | 11.9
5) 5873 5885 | 12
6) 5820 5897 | 11.9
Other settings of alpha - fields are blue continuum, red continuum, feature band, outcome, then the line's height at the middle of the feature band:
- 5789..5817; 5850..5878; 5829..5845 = 0.1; 12.3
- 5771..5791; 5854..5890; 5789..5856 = -1.9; 12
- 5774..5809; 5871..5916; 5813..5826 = -1.4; 12.3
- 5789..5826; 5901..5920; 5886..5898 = -0.1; 11.7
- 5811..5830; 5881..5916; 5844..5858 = 1.2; 12.6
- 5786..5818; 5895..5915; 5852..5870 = 0.6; 12.2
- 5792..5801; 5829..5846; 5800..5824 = 0.0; 13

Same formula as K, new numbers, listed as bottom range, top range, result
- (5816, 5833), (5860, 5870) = 1.02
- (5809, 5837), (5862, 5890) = 1.03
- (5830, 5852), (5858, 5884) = 1.02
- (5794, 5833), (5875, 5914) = 0.95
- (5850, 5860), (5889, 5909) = 1.06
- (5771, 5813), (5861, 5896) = 1.03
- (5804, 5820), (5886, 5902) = 0.93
